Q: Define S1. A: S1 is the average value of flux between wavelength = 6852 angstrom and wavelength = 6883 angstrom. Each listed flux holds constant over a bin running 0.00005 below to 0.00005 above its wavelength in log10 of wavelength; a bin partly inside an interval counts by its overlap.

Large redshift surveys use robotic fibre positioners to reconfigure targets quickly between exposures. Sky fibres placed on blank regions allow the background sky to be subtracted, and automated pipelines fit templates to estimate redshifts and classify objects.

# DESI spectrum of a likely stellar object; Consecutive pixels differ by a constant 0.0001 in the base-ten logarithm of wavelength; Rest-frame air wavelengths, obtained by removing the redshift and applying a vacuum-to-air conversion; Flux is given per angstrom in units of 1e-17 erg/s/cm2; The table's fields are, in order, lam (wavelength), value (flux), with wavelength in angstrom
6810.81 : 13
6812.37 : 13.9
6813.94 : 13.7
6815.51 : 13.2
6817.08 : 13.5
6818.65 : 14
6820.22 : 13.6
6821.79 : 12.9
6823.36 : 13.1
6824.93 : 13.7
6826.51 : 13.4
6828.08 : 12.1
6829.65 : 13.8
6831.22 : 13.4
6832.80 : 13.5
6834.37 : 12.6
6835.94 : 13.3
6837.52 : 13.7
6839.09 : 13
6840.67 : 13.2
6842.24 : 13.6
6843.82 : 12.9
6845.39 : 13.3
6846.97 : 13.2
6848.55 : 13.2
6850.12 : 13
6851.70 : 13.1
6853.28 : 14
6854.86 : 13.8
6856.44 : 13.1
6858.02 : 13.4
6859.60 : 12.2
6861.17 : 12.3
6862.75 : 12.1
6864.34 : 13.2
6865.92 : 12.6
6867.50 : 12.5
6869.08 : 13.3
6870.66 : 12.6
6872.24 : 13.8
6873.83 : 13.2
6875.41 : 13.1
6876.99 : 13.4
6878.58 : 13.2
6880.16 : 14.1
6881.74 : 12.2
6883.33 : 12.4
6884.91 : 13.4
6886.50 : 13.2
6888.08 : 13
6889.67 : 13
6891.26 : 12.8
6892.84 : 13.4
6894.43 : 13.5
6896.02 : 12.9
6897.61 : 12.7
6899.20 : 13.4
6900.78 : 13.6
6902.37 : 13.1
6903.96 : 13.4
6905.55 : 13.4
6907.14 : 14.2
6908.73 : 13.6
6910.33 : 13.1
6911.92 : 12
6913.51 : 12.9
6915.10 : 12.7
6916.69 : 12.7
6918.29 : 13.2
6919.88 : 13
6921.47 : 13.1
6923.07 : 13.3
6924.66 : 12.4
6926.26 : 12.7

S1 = 13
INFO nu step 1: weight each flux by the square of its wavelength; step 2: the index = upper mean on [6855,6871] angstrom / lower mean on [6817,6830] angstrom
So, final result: 1.0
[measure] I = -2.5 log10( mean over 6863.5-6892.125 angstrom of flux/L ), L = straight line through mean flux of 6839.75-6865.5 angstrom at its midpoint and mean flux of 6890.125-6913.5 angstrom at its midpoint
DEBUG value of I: 0.01 mag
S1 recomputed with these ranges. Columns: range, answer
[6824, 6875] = 13.1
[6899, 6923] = 13.2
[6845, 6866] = 13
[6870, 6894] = 13.1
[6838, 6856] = 13.3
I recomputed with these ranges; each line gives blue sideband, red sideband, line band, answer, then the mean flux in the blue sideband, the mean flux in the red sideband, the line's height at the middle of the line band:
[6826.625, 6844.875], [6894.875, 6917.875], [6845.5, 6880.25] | 0.01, 13.2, 13.1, 13.2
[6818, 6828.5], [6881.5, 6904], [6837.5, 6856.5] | -0.01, 13.3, 13.1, 13.2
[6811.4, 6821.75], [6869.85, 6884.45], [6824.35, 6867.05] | 0.02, 13.6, 13.1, 13.4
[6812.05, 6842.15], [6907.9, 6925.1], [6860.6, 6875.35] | 0.02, 13.3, 12.9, 13.2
